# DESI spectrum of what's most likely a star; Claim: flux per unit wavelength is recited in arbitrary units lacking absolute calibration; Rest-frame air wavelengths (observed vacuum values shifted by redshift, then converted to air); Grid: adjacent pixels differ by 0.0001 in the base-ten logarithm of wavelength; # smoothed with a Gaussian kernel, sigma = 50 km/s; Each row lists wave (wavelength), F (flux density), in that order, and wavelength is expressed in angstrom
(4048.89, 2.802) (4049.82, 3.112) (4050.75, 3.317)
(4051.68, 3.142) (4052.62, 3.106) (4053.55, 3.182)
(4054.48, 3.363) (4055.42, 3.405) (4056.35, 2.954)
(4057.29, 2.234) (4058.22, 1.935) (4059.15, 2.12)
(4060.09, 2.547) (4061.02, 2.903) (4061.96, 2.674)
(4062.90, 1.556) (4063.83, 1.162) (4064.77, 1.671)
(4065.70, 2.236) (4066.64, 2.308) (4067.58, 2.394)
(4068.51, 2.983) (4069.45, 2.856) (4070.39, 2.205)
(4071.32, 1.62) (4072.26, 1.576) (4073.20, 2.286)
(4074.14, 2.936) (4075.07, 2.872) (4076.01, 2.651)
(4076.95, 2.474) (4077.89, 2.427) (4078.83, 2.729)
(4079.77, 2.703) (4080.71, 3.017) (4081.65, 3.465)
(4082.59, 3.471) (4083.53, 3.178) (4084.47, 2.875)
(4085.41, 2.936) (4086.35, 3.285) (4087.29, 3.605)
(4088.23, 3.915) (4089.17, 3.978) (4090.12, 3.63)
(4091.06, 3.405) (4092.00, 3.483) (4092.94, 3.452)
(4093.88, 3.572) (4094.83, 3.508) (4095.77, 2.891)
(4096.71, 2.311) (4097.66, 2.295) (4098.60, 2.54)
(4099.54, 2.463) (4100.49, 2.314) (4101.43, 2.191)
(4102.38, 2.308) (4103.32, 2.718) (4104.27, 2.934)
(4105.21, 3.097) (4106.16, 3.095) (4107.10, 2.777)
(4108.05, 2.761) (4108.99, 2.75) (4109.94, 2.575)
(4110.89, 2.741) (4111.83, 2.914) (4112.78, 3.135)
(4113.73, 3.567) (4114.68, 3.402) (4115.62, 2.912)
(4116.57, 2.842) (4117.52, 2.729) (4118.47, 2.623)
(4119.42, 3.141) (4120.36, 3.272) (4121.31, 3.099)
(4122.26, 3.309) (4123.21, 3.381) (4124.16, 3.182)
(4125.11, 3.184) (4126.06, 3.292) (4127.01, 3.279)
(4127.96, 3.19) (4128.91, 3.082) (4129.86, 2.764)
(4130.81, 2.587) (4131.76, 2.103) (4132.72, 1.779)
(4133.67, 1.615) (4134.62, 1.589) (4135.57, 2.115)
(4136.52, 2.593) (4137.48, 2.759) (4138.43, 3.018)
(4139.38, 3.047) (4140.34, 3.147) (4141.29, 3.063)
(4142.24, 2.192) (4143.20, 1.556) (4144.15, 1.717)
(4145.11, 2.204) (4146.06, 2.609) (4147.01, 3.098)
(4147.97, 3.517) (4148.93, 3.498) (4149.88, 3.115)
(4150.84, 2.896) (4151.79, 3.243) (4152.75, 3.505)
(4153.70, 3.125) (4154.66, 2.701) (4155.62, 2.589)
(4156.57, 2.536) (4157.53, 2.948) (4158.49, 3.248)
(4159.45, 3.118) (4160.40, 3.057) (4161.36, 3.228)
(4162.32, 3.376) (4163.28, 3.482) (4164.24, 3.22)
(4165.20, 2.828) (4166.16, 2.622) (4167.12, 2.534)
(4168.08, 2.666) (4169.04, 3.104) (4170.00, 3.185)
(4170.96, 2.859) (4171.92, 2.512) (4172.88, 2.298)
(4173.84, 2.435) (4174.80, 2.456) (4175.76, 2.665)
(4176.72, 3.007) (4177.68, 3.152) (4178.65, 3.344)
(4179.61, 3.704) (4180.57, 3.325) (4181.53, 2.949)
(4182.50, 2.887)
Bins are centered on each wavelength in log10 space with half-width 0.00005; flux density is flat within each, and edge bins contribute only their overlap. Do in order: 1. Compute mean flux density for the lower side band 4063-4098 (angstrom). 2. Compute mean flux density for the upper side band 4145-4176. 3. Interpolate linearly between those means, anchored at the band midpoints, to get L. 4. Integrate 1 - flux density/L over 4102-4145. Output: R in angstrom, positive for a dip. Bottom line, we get 1.55 angstrom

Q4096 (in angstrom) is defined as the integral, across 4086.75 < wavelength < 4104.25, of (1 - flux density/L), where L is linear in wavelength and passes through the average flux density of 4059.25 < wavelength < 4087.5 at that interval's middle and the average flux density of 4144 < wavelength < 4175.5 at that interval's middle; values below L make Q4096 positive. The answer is -2.5 angstrom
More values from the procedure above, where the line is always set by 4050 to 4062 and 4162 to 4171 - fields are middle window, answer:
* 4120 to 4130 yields -0.9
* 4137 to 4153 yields 0.7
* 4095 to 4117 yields 1.0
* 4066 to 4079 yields 1.9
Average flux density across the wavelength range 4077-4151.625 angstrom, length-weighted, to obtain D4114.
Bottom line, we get 2.89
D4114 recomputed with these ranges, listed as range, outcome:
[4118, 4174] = 2.83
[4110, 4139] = 2.84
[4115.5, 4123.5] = 3.03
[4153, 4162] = 2.97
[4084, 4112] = 2.98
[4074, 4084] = 2.9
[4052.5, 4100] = 2.77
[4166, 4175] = 2.68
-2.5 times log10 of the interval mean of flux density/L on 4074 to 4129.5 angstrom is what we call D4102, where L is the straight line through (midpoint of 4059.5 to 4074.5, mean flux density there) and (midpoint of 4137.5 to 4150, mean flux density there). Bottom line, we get -0.220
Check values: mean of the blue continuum 2.24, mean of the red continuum 2.74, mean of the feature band 3.01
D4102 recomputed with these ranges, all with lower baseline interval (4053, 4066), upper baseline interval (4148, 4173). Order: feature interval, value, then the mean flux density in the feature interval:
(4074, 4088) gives -0.17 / 2.99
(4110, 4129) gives -0.12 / 3.1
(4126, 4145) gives 0.14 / 2.5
